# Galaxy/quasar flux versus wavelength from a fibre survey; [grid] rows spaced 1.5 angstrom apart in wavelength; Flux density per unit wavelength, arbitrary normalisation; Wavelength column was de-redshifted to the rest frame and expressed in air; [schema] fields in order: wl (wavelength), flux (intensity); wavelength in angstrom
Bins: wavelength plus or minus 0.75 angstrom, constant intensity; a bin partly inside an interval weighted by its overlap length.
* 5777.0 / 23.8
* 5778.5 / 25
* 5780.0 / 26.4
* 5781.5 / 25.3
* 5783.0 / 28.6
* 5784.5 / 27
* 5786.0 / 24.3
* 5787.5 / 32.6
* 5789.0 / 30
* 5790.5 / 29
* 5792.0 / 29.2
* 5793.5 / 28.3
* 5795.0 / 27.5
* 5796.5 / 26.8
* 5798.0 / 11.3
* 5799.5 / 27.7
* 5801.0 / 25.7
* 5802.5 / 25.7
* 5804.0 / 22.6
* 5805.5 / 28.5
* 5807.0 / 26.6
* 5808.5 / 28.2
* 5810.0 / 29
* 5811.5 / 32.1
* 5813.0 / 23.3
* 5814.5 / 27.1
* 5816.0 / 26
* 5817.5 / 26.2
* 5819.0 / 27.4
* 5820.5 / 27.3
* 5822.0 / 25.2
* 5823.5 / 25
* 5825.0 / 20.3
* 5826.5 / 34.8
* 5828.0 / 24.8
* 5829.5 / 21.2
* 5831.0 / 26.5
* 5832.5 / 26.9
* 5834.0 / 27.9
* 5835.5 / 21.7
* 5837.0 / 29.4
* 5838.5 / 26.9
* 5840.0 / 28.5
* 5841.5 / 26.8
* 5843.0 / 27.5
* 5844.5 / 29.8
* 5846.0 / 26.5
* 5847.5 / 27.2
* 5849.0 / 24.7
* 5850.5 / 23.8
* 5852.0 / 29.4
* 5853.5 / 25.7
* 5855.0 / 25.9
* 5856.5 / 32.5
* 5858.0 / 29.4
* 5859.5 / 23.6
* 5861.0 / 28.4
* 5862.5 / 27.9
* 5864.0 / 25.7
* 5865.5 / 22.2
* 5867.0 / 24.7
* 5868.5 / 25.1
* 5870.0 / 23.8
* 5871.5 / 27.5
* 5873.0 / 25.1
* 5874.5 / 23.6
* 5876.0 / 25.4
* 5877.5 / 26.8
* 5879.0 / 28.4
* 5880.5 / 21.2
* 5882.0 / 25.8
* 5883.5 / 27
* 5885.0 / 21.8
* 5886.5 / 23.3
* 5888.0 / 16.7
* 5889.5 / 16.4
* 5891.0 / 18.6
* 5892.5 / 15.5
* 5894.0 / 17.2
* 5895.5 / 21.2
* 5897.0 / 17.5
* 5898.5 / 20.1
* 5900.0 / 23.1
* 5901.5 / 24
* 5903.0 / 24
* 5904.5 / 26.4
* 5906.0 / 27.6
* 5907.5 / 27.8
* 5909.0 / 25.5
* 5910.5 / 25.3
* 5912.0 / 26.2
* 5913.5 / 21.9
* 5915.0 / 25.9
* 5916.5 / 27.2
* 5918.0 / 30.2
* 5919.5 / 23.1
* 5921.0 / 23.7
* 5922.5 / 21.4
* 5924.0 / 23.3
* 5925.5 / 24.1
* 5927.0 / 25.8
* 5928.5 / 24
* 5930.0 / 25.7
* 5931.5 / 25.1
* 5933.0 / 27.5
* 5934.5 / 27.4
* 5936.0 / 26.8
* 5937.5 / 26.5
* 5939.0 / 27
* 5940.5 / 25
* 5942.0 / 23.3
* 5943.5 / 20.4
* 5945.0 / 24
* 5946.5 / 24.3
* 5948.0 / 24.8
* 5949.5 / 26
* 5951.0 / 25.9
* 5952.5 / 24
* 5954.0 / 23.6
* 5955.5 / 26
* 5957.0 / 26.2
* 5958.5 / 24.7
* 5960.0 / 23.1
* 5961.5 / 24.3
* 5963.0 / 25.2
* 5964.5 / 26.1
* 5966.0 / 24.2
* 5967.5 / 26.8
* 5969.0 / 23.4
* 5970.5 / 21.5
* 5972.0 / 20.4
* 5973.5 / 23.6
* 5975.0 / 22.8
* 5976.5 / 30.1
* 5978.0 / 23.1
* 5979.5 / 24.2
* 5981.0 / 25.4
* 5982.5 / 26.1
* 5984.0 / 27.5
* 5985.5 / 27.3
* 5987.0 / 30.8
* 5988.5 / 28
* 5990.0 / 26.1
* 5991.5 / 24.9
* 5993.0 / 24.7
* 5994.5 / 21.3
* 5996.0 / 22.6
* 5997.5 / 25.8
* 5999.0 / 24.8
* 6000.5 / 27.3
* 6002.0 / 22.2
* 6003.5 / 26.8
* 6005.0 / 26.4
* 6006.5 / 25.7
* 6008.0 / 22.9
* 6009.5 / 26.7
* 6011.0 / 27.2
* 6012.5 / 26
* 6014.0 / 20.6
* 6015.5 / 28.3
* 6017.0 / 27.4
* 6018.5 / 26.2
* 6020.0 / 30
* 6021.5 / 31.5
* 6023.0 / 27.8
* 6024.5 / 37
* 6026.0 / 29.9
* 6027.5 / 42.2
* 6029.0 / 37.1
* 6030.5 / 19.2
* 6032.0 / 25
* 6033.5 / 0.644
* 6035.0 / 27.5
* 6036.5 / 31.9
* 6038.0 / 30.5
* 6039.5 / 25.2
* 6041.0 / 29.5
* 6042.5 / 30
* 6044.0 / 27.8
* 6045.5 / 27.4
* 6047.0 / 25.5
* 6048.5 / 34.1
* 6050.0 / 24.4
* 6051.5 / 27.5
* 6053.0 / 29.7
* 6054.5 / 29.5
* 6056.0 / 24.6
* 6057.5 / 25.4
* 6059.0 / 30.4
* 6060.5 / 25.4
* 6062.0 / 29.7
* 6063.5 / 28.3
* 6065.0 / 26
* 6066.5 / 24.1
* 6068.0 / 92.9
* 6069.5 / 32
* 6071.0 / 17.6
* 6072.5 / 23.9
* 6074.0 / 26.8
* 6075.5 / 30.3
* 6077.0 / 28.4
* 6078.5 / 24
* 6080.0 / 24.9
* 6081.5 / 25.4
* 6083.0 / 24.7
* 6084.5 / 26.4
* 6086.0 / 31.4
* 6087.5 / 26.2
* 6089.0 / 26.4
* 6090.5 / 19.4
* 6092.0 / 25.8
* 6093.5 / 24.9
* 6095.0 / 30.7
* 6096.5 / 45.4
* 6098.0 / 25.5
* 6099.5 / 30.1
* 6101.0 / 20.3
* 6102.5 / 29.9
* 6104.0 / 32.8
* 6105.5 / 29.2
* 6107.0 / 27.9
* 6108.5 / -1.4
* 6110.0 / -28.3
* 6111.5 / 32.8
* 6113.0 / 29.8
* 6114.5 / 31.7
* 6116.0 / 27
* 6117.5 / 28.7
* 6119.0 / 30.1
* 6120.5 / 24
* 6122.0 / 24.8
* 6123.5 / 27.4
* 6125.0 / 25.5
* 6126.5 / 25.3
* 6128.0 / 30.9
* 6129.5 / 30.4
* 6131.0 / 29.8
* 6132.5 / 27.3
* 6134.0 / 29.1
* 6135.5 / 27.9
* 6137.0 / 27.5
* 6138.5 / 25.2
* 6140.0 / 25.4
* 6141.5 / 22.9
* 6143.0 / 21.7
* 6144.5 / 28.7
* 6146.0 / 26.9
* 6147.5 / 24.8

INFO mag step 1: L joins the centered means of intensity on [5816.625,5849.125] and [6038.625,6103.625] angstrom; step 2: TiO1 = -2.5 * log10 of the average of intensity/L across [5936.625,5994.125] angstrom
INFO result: 0.11 mag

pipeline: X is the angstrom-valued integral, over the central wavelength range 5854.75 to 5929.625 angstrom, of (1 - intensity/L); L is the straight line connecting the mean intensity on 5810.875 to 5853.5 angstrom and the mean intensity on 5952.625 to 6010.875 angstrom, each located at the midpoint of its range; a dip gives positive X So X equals 5.2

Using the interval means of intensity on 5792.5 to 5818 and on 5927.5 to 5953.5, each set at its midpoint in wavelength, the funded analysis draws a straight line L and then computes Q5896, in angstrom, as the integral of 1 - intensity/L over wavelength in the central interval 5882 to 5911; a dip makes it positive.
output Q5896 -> 3.8 angstrom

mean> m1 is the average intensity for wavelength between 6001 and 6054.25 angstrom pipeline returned 27.4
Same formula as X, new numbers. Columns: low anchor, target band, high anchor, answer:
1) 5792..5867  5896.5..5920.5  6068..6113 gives 1.3 angstrom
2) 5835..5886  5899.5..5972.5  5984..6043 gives 4.3 angstrom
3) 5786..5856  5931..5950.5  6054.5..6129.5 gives 1.2 angstrom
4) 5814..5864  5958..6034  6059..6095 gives 6.4 angstrom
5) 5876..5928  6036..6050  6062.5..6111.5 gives -1.5 angstrom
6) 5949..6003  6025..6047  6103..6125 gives -3.1 angstrom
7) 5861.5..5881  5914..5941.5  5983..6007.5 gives 0.0 angstrom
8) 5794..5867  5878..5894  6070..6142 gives 3.0 angstrom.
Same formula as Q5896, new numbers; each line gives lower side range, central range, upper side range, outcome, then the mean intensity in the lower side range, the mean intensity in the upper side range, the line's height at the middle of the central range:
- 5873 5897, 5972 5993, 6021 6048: 0.06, 21.9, 28.1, 25.9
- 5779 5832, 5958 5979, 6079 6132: 1.43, 26.5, 25.6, 26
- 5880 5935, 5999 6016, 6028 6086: 0.85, 23.5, 28.4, 26.7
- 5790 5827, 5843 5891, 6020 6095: 2.85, 26.4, 28.5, 26.9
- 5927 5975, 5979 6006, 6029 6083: 0.42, 24.7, 28.2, 26.1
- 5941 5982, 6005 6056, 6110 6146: -4.79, 24.4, 26.4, 25.2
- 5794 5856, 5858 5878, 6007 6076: 0.94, 26.3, 28.8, 26.8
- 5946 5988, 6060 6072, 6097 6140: -4.46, 25.1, 25.2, 25.1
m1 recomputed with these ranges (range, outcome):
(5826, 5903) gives 24.8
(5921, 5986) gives 24.8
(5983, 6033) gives 27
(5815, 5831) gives 25.9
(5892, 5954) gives 24.3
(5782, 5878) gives 26.5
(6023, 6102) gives 28.6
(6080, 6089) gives 26.6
